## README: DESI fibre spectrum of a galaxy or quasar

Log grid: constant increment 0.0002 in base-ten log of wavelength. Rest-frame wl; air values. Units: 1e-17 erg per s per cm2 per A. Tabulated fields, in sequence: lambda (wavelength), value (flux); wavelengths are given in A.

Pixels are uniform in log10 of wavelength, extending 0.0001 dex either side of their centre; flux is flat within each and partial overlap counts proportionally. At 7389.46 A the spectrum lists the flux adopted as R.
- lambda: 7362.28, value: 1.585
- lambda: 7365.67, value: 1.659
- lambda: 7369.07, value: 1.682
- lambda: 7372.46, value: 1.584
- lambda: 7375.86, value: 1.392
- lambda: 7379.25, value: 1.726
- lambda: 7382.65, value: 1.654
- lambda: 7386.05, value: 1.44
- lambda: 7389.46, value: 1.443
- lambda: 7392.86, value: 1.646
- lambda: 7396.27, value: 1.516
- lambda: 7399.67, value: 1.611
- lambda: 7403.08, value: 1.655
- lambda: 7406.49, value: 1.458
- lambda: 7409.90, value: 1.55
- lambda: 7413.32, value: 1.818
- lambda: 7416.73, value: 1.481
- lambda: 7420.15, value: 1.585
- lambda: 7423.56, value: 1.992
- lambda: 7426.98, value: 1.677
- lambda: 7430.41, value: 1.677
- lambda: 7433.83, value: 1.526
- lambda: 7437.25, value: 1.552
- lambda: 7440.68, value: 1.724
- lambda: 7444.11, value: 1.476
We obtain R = 1.443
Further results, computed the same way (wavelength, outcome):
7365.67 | 1.659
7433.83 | 1.526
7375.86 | 1.392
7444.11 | 1.476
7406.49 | 1.458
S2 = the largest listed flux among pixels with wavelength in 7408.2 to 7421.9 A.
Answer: 1.818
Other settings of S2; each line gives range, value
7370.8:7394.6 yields 1.726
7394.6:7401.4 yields 1.611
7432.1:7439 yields 1.552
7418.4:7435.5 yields 1.992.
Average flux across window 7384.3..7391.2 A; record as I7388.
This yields 1.44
